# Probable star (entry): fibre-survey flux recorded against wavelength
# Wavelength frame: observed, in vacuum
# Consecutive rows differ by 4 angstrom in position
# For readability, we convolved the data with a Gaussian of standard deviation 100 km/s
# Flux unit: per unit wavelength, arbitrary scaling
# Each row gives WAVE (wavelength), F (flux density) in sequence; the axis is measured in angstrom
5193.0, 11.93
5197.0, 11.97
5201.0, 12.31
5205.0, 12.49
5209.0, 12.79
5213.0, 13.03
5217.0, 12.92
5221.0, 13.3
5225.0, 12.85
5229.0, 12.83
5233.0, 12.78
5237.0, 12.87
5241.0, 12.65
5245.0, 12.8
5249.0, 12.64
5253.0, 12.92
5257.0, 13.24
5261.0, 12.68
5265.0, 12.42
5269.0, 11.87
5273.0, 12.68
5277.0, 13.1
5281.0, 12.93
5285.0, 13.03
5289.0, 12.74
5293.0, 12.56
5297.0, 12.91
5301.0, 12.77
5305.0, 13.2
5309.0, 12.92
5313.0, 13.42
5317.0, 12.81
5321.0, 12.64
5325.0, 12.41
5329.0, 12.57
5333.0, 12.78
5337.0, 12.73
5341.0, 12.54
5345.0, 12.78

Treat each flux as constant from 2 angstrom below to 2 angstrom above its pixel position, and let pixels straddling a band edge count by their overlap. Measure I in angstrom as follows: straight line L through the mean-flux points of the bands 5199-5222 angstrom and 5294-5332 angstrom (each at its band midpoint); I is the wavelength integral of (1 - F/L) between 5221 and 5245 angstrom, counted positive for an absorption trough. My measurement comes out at -0.1 angstrom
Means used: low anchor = 12.8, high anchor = 12.8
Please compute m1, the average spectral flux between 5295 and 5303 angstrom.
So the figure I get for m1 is 12.8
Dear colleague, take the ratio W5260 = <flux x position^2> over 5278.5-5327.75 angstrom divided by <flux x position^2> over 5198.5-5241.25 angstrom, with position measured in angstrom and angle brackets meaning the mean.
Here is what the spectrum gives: 1.04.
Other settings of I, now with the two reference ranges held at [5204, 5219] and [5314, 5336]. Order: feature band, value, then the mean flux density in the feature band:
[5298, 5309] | -0.2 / 13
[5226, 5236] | 0.0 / 12.8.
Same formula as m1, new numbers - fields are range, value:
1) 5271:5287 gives 12.9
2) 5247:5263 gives 12.9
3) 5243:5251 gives 12.7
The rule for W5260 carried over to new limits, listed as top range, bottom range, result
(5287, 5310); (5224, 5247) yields 1.03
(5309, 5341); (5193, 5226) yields 1.05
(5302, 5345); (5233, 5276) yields 1.04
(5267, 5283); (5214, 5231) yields 0.99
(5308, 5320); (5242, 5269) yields 1.05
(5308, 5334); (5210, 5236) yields 1.03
